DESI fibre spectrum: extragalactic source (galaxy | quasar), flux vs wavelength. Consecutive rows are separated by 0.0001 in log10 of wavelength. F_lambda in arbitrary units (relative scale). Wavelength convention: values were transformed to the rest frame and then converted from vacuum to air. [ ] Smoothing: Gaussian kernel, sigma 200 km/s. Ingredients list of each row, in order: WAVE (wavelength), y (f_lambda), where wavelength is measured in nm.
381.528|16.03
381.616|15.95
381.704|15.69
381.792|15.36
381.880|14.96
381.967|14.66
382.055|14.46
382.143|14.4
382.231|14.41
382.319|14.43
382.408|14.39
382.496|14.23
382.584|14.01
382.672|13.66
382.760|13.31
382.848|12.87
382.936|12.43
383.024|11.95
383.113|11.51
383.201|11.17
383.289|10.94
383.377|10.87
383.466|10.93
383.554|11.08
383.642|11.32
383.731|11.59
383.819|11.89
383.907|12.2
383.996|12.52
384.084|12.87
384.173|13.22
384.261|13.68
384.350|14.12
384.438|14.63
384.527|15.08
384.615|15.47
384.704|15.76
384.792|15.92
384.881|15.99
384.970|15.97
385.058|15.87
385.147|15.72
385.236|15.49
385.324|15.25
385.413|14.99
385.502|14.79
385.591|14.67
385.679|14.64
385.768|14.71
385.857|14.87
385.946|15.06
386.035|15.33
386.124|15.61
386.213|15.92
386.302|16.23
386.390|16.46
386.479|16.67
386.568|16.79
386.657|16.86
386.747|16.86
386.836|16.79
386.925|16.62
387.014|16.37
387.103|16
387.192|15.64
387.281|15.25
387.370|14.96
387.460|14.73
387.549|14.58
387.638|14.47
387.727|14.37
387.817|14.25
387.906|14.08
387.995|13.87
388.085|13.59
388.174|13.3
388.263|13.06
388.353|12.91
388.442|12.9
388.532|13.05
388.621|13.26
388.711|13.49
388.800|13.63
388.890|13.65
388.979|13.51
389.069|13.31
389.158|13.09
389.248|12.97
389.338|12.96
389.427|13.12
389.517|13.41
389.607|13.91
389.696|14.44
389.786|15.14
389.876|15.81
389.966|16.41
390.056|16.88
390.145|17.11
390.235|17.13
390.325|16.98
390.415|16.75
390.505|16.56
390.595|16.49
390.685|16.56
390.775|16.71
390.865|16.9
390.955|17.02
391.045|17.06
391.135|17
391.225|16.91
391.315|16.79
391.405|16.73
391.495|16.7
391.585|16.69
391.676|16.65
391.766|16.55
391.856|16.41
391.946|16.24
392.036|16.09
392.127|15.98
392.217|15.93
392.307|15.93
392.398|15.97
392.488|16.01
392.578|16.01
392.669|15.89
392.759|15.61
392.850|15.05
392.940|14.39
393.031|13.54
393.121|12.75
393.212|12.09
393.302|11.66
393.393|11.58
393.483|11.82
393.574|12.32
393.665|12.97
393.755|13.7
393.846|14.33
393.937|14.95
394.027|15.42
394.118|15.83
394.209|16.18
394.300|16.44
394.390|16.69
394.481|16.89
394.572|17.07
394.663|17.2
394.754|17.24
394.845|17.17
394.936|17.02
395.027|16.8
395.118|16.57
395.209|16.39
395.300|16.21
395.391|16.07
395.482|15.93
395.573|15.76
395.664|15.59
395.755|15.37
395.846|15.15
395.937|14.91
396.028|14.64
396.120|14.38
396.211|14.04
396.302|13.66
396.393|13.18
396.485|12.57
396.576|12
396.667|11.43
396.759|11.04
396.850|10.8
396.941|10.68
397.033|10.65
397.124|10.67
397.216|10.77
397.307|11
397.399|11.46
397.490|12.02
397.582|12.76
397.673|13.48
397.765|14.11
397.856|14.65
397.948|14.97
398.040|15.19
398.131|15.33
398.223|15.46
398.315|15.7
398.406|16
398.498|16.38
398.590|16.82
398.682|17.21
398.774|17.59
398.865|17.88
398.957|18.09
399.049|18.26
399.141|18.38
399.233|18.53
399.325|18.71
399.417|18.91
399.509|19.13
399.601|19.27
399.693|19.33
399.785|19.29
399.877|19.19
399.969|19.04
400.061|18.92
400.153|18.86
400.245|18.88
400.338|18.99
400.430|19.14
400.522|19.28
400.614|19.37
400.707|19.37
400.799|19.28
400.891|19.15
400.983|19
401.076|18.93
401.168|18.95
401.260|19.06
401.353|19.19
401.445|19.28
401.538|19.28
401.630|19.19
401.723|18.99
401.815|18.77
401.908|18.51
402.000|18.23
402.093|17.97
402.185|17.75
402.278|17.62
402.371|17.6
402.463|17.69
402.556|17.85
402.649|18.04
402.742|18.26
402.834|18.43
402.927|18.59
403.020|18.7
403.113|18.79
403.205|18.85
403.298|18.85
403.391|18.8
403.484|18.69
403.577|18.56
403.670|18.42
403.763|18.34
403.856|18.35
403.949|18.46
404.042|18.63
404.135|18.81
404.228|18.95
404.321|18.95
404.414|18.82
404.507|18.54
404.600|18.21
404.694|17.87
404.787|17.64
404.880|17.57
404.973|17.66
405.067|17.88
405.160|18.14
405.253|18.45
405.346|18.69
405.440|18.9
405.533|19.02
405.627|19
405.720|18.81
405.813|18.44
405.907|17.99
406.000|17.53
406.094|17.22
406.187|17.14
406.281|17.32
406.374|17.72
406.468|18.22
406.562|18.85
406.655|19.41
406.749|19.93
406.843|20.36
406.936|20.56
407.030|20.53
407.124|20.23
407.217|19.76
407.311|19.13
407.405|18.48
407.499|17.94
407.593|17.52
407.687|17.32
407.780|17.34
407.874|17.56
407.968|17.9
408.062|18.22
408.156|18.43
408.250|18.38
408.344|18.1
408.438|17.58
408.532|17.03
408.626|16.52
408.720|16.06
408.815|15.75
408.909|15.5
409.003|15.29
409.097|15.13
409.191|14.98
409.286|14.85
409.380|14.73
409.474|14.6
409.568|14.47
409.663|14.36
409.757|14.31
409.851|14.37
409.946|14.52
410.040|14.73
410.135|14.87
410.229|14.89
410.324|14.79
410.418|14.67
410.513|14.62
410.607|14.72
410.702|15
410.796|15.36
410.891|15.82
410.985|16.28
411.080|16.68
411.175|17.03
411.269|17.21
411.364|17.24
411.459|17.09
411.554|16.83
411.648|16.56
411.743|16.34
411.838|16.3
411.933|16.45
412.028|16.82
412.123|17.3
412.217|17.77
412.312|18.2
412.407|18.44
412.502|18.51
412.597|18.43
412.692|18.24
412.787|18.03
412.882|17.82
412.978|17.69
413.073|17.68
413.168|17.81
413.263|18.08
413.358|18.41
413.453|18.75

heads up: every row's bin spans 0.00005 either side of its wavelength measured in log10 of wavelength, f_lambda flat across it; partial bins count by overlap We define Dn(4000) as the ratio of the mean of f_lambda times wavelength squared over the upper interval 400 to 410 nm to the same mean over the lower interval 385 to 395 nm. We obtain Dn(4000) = 1.27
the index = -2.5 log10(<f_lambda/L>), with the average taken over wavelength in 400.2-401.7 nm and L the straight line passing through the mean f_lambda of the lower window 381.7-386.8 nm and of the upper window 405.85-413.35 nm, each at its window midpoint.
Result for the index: -0.19 mag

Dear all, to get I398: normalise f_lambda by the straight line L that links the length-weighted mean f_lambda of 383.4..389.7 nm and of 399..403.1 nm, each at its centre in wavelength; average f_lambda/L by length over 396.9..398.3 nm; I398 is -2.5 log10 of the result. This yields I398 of 0.341 mag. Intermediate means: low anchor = 14.4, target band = 12.9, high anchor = 18.7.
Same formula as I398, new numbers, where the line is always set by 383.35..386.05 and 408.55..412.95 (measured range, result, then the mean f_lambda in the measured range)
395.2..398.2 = 0.11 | 13.5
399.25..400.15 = -0.24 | 19.1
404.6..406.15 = -0.16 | 18.2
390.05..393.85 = -0.07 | 15.5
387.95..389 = 0.08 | 13.4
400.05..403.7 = -0.21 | 18.7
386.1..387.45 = -0.14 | 16.2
